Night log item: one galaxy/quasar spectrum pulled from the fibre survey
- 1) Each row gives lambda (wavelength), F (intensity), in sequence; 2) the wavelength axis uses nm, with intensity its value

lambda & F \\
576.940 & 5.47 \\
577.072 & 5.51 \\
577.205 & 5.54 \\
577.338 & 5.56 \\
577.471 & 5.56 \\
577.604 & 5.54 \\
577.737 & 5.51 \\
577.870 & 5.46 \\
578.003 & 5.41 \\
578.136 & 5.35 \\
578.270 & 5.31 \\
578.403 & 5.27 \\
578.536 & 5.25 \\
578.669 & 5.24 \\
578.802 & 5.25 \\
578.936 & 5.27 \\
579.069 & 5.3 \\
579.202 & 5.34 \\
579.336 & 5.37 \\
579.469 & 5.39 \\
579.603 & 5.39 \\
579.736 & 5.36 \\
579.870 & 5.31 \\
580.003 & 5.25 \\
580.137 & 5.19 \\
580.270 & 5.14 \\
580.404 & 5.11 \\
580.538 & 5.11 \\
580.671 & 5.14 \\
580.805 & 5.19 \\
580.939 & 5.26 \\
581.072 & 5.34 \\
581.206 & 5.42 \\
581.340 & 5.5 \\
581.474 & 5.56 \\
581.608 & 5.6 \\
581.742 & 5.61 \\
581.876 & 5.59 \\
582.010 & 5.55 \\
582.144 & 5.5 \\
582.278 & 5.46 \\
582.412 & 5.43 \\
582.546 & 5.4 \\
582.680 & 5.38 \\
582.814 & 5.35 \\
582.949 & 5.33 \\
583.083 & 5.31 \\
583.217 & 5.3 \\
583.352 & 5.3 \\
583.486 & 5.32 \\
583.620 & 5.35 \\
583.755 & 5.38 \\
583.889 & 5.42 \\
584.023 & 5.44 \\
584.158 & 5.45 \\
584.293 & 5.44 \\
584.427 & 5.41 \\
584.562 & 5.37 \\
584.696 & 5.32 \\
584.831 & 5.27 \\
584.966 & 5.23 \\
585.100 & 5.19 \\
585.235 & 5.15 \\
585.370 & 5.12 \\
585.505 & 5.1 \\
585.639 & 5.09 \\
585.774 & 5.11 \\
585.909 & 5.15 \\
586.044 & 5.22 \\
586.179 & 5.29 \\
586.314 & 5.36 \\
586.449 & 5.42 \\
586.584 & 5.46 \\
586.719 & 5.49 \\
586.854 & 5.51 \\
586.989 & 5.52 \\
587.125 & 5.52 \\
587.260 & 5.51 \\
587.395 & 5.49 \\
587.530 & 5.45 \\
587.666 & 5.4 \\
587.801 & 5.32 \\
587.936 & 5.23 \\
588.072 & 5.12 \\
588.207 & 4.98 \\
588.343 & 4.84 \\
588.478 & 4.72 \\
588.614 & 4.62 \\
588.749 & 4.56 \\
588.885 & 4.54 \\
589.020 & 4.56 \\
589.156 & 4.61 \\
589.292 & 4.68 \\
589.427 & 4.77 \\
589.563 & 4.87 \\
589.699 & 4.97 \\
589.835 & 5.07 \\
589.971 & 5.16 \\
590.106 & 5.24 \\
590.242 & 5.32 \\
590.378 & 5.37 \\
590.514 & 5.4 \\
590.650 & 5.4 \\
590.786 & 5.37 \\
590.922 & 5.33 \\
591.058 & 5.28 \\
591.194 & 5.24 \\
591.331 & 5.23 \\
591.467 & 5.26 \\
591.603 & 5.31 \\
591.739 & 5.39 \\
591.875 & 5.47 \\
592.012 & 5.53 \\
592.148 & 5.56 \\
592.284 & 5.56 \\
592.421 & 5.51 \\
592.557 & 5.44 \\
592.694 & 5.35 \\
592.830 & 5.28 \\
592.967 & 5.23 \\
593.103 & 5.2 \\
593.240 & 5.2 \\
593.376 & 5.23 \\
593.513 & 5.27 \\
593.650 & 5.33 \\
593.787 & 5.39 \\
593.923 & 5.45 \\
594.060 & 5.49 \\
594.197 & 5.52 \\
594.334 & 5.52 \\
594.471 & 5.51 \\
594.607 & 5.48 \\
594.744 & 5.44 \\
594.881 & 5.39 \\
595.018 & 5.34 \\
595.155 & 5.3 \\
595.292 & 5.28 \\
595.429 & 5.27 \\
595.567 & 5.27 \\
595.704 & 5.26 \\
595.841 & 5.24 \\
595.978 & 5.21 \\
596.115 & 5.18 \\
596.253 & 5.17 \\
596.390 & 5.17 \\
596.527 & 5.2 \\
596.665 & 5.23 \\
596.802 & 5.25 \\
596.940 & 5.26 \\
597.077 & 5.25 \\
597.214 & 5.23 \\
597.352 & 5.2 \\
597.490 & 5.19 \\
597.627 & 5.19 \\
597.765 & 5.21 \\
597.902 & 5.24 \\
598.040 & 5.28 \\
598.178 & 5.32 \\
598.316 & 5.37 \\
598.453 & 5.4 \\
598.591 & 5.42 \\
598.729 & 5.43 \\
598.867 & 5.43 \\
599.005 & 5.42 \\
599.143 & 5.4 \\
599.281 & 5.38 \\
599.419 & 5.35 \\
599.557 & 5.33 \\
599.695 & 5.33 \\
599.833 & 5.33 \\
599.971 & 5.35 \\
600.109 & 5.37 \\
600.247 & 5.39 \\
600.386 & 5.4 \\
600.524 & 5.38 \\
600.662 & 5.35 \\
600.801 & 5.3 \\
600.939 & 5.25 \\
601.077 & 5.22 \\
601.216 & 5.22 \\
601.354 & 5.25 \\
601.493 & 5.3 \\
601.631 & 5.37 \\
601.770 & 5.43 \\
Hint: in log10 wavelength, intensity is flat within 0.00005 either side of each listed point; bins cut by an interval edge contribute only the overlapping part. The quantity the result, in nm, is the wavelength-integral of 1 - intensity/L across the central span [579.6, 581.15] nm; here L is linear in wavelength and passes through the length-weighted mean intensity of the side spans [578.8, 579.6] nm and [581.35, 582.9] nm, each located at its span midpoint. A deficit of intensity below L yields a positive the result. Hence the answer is 0.05 nm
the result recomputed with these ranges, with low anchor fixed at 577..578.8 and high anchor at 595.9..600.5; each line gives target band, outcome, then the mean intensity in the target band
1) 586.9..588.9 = 0.082 nm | 5.14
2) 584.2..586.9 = 0.045 nm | 5.29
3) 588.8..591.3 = 0.132 nm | 5.06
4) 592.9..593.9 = 0.010 nm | 5.28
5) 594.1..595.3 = -0.024 nm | 5.43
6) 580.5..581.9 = 0.002 nm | 5.39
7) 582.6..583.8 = 0.012 nm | 5.33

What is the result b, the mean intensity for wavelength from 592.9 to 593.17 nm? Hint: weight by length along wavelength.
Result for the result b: 5.23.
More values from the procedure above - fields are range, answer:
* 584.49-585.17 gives 5.28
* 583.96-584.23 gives 5.43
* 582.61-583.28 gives 5.34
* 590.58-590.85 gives 5.39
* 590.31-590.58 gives 5.38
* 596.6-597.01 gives 5.25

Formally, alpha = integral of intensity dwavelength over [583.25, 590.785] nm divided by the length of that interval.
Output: 5.19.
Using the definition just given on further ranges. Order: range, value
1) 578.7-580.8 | 5.26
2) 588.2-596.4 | 5.22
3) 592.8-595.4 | 5.36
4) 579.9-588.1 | 5.34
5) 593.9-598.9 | 5.31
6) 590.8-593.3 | 5.35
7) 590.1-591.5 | 5.31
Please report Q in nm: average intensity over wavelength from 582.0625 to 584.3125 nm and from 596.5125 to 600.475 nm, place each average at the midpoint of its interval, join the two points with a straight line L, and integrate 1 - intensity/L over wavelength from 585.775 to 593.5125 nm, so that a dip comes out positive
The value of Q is 0.20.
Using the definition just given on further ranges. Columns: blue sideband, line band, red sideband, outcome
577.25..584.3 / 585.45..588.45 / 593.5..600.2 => 0.033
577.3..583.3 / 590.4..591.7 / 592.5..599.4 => 0.003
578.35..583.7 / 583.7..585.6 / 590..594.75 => 0.018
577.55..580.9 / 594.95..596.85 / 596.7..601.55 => 0.025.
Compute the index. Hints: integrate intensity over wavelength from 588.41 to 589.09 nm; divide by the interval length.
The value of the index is 4.6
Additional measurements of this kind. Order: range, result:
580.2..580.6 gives 5.12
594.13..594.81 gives 5.5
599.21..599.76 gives 5.35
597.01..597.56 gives 5.22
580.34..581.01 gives 5.17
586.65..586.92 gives 5.5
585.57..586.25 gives 5.18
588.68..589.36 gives 4.6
